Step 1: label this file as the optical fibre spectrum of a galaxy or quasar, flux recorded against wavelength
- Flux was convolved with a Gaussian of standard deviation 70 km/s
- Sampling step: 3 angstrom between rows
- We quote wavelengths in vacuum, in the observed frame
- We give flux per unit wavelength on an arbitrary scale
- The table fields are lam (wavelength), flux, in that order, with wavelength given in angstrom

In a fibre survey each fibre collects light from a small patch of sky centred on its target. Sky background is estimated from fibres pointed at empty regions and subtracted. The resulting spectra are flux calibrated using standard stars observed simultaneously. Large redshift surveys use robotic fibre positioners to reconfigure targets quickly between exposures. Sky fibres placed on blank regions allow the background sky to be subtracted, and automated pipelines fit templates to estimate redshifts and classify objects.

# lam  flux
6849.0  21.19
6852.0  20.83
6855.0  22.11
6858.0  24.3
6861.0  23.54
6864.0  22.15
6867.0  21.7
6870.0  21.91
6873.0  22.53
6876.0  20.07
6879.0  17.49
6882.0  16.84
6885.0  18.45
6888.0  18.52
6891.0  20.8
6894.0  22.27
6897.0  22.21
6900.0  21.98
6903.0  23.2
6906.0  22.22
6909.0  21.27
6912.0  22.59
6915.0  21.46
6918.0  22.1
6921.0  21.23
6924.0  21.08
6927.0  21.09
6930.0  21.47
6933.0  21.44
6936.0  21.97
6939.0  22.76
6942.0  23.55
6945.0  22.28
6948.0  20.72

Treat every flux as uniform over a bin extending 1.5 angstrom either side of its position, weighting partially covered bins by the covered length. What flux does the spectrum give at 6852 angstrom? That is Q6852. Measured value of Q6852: 20.83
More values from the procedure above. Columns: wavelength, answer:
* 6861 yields 23.54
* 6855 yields 22.11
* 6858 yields 24.3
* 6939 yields 22.76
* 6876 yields 20.07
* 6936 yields 21.97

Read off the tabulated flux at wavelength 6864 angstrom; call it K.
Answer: 22.15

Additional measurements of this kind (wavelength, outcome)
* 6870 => 21.91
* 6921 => 21.23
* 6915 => 21.46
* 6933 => 21.44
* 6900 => 21.98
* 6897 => 22.21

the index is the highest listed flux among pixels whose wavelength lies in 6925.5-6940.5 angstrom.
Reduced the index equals 22.76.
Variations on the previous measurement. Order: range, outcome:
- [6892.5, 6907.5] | 23.2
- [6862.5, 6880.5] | 22.53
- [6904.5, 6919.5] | 22.59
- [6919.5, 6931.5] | 21.47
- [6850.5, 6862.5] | 24.3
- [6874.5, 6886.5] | 20.07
